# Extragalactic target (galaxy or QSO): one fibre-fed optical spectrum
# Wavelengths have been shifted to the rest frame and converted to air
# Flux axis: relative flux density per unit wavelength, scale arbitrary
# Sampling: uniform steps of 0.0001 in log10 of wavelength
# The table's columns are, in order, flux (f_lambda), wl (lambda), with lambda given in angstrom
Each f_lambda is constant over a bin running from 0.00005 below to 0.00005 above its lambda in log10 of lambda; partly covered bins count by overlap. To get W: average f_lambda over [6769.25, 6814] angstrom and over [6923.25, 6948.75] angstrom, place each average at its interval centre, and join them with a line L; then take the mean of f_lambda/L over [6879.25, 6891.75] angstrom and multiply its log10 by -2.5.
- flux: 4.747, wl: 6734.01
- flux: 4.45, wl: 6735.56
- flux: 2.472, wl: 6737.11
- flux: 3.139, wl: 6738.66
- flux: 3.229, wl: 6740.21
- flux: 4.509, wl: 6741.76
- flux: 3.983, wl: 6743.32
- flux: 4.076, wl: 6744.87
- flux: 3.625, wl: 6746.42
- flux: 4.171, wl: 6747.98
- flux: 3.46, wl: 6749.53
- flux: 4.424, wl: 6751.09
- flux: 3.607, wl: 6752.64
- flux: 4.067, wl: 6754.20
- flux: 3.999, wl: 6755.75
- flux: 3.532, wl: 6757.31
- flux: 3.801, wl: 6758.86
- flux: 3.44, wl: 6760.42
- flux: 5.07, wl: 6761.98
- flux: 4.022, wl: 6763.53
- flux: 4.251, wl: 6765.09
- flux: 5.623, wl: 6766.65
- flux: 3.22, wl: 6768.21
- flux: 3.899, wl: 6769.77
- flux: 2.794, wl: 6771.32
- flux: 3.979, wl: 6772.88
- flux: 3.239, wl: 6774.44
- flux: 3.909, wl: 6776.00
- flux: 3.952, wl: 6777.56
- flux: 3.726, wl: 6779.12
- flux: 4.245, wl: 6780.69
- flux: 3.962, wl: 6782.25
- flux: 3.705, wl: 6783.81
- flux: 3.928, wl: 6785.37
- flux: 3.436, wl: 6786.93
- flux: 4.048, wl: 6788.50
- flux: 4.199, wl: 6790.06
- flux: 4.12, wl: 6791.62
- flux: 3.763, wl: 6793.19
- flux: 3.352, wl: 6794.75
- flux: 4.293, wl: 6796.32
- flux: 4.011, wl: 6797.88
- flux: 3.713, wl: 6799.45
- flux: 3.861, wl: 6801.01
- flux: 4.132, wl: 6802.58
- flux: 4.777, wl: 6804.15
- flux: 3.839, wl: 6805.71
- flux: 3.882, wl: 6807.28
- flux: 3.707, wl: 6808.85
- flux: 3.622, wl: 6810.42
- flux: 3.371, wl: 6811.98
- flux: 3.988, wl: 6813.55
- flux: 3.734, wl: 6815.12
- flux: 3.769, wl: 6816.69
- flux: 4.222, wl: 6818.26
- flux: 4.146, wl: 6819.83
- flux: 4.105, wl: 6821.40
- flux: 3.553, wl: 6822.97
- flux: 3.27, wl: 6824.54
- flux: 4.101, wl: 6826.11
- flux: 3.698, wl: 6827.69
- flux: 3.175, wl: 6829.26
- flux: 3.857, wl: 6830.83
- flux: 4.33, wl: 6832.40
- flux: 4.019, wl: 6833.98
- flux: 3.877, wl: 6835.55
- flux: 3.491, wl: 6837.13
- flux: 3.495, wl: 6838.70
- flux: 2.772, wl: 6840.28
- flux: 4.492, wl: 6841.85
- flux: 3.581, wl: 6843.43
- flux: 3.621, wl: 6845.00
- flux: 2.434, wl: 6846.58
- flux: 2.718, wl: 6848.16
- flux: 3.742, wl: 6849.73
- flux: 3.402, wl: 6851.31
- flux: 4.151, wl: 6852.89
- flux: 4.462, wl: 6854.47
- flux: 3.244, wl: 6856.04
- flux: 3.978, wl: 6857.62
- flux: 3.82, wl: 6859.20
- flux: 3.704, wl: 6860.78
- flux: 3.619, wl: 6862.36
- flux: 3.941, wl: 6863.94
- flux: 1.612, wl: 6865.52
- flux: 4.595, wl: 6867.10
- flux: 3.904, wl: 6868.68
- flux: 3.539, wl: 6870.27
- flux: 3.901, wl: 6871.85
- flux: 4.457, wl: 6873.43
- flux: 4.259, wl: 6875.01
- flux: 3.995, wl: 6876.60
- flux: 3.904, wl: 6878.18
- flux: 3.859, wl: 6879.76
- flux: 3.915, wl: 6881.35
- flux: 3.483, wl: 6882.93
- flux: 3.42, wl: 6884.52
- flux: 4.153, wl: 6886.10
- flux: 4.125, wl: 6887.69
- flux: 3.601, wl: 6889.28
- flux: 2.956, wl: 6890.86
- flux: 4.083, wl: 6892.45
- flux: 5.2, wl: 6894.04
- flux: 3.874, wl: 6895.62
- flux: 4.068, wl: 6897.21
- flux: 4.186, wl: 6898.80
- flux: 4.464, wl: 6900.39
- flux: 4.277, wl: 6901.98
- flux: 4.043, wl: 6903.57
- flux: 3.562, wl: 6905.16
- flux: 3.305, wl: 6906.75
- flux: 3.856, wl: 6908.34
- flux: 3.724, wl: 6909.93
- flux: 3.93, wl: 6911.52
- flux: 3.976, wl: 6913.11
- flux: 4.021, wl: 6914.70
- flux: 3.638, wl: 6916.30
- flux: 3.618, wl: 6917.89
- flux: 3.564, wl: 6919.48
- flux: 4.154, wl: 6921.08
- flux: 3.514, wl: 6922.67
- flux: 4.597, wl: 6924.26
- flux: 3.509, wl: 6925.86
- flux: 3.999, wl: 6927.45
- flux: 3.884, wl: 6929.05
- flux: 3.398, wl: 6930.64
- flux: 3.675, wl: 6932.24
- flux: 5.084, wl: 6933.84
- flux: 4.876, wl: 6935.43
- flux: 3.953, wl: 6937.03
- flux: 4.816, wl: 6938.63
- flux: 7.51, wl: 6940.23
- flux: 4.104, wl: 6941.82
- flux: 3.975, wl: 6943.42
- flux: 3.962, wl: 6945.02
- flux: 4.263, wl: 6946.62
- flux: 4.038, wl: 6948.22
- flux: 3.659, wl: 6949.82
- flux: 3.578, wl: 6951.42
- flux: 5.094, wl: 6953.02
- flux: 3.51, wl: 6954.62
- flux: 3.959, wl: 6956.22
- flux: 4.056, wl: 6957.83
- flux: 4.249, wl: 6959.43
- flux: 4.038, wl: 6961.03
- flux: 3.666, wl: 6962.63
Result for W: 0.13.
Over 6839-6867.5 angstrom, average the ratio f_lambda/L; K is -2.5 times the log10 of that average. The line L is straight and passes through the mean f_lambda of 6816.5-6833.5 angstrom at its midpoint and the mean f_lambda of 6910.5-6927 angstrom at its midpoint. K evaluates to 0.09 mag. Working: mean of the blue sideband 3.84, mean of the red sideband 3.85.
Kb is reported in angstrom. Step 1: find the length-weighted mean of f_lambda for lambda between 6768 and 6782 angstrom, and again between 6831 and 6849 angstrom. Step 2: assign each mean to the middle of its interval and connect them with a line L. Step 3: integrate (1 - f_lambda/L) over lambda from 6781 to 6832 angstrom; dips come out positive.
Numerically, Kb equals -3.4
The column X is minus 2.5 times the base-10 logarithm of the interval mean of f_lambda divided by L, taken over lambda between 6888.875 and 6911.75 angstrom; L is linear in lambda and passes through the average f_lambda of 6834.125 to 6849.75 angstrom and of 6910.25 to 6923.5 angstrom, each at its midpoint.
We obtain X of -0.065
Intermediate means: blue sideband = 3.43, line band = 3.95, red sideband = 3.8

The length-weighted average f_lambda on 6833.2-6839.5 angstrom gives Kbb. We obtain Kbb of 3.72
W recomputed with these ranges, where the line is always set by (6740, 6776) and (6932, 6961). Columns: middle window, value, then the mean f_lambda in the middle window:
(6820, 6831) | 0.11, 3.7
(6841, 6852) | 0.20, 3.42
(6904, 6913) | 0.15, 3.71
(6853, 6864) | 0.09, 3.84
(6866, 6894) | 0.08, 3.9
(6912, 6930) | 0.12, 3.86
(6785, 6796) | 0.04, 3.85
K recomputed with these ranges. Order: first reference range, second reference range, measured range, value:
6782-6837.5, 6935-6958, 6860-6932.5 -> 0.088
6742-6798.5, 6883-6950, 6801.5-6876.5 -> 0.066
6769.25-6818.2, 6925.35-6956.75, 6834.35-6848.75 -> 0.165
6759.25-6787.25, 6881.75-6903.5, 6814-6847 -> 0.066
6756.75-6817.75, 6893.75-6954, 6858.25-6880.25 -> 0.066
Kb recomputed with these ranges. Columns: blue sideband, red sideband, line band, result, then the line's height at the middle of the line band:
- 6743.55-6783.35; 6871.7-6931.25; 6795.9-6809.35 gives -0.4 angstrom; 3.92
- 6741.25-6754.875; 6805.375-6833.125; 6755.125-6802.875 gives -0.1 angstrom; 3.9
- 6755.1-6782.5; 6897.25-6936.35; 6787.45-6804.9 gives -0.4 angstrom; 3.93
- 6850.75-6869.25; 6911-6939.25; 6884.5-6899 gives -0.5 angstrom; 3.85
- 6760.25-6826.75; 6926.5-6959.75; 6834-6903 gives 5.2 angstrom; 4.09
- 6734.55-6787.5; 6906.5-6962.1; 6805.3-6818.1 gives 0.5 angstrom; 3.93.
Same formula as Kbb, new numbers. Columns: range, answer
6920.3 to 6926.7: 3.95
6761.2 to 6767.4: 4.74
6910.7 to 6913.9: 3.95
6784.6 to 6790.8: 3.9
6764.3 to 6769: 4.36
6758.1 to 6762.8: 4.1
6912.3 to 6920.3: 3.76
